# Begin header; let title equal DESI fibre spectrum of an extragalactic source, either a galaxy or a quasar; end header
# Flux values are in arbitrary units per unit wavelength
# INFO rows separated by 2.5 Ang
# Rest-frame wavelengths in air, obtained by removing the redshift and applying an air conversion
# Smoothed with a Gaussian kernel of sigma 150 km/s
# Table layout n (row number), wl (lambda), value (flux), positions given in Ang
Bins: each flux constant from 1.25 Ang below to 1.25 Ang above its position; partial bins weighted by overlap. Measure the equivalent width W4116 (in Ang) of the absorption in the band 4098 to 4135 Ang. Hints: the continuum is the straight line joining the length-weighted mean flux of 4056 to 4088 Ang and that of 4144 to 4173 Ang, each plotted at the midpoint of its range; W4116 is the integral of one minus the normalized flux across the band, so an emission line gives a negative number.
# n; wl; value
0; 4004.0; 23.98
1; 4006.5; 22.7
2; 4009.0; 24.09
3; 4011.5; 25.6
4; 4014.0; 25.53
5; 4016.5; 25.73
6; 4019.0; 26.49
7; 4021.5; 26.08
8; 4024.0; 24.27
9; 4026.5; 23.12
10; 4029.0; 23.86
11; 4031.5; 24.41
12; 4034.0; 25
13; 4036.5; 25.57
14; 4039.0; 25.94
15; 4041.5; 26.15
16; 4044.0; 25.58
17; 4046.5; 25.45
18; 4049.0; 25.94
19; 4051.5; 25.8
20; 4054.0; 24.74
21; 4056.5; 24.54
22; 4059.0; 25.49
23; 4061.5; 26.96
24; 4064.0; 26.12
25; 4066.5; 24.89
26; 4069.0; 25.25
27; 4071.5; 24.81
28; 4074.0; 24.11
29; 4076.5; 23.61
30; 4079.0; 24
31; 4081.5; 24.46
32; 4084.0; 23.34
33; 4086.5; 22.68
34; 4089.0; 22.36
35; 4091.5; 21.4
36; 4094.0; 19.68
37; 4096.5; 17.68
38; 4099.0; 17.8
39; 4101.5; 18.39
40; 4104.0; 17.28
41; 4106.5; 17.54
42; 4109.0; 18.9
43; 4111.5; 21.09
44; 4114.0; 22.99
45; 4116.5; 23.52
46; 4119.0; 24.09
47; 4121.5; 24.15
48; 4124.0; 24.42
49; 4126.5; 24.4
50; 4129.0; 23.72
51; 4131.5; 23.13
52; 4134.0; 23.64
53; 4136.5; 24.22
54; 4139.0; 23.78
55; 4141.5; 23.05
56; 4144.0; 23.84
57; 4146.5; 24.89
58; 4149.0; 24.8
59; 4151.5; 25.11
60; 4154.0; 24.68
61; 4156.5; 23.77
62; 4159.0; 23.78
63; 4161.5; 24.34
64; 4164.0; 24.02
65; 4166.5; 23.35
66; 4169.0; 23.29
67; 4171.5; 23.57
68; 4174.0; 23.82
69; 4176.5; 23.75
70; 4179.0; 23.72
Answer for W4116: 4.1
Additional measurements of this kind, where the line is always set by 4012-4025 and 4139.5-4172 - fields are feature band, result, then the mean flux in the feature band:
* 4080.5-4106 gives 4.5 Ang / 20.4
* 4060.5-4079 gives 0.0 Ang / 25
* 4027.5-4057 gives 0.1 Ang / 25.2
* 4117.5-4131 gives 0.2 Ang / 24.1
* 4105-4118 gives 2.0 Ang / 20.8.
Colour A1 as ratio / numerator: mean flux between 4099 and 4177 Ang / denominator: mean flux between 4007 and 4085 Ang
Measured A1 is 0.9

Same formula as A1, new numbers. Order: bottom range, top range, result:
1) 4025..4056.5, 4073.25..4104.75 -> 0.85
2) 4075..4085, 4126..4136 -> 0.99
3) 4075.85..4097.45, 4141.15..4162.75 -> 1.10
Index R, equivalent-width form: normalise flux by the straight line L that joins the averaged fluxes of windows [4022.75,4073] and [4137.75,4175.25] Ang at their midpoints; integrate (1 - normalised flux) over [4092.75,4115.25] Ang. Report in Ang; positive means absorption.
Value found 5.1 Ang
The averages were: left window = 25.2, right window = 24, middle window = 19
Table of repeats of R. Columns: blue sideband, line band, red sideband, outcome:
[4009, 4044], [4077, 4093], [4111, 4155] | 0.96 Ang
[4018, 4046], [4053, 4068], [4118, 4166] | -0.37 Ang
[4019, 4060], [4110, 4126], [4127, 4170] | 0.63 Ang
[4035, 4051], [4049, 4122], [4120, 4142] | 6.32 Ang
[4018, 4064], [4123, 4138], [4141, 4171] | 0.28 Ang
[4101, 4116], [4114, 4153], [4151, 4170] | -4.17 Ang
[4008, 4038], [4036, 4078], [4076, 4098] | -3.44 Ang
